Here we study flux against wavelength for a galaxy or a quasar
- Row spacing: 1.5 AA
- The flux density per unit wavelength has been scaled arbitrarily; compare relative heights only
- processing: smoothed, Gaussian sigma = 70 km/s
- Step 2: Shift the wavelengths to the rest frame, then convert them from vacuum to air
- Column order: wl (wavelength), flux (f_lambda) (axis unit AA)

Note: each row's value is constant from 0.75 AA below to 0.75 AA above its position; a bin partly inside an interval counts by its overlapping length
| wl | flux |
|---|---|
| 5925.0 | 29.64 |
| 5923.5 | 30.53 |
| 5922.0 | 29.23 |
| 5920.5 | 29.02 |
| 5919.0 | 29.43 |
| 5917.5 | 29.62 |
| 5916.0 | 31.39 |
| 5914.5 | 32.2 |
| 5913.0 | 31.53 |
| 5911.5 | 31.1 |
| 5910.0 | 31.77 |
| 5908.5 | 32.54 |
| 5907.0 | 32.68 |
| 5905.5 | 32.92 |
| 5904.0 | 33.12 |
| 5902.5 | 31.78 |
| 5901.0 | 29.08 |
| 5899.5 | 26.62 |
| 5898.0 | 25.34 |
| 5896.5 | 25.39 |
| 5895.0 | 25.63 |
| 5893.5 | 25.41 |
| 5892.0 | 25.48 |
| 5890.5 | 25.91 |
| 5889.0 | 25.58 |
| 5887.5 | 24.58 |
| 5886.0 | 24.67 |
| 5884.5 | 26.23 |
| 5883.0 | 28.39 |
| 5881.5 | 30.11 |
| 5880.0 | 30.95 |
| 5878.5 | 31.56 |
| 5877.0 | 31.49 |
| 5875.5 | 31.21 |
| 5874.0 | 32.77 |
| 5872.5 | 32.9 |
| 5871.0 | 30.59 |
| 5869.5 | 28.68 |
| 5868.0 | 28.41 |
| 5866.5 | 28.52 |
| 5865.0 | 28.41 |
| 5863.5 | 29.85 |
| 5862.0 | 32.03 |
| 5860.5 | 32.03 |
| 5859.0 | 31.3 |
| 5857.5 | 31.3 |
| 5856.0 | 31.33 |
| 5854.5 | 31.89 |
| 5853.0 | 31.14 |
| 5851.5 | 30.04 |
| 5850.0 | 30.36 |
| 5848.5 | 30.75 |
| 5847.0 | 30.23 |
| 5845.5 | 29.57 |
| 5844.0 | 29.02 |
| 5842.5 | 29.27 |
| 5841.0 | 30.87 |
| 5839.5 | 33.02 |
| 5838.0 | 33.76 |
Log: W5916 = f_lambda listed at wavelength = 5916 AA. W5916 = 31.39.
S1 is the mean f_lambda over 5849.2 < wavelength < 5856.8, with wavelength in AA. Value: 31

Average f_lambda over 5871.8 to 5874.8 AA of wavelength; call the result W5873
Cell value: 32.8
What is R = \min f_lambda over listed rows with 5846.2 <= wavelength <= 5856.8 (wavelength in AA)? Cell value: 30.04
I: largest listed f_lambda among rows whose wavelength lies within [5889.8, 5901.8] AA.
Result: 29.08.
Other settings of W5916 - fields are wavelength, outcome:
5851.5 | 30.04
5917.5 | 29.62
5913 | 31.53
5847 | 30.23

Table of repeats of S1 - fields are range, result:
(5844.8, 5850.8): 30.2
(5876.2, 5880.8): 31.3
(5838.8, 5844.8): 30.5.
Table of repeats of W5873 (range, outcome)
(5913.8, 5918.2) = 31.1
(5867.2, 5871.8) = 29.3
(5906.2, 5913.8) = 31.9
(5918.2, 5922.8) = 29.2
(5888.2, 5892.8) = 25.6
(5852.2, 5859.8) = 31.4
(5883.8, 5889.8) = 25.3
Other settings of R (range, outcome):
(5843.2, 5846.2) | 29.02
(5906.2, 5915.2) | 31.1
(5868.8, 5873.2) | 28.68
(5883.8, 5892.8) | 24.58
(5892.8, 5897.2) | 25.39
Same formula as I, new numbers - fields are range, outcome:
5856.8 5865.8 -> 32.03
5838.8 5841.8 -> 33.02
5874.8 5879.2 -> 31.56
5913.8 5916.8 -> 32.2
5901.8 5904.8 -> 33.12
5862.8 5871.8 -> 30.59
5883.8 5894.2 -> 26.23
